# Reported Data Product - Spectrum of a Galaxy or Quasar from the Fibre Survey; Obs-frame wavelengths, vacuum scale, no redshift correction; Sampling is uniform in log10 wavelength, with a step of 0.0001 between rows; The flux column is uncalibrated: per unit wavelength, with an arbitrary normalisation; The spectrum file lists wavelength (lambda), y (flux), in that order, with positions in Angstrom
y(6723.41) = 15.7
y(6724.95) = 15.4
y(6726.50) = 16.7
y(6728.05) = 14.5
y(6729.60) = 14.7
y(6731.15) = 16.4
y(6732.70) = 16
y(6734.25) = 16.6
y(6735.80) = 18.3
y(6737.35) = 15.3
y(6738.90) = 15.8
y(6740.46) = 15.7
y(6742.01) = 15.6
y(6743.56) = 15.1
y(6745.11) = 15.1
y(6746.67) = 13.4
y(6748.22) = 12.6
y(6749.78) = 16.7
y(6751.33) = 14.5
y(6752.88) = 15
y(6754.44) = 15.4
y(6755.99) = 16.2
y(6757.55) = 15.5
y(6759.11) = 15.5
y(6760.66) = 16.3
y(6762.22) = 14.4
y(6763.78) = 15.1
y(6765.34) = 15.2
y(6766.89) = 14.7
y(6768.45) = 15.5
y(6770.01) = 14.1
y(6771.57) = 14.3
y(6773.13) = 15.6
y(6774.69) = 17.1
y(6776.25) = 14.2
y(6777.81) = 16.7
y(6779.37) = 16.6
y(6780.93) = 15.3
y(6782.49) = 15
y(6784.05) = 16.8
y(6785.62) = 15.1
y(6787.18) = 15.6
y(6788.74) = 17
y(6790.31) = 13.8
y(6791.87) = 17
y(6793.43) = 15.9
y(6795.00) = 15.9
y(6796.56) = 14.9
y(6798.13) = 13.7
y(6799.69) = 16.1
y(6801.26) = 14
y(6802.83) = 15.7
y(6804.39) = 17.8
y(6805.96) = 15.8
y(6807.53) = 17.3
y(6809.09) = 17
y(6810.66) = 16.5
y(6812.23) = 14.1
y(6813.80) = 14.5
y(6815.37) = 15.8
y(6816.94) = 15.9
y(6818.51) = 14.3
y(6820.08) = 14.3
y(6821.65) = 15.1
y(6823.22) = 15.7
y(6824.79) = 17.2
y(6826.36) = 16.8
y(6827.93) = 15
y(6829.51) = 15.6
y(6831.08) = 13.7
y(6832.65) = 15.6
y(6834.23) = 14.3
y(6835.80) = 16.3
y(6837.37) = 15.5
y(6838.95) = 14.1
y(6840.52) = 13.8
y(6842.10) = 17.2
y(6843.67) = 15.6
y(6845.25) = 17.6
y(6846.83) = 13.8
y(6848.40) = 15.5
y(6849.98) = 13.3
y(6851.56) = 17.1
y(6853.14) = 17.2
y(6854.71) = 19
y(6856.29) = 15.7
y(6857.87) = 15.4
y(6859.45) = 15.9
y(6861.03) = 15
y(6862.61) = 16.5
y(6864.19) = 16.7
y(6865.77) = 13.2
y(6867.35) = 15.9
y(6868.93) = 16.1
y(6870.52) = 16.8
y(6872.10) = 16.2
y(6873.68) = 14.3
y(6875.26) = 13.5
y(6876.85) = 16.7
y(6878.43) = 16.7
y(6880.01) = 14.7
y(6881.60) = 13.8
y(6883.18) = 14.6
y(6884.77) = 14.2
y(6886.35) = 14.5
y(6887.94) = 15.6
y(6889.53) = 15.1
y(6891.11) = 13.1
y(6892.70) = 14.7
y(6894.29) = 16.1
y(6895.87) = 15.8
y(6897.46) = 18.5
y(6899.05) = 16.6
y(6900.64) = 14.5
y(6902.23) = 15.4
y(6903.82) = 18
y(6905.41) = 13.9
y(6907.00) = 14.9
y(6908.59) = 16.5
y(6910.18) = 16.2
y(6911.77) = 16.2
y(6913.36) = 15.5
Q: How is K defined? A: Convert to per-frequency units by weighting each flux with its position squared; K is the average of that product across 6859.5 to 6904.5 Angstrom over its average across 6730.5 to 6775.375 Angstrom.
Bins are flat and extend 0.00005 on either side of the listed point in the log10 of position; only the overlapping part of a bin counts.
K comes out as 1.04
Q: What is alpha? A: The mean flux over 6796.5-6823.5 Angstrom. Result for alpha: 15.5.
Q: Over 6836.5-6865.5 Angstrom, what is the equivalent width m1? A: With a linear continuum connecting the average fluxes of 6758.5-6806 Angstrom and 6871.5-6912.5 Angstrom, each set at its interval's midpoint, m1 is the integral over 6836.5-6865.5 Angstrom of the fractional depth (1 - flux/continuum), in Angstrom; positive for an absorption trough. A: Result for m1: -0.7 Angstrom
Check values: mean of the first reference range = 15.5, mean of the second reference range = 15.4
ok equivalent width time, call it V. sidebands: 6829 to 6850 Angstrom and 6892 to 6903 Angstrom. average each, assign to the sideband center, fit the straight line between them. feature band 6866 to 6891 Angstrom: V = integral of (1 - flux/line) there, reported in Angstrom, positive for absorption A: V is 0.89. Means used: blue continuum 15.2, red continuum 16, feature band 15.1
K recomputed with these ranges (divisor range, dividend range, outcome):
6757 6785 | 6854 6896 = 1.03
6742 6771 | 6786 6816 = 1.06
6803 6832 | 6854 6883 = 1.01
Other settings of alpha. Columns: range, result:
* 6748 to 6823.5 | 15.5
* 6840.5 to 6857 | 16.1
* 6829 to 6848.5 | 15.3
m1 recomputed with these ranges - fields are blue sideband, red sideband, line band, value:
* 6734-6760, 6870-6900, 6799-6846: -0.7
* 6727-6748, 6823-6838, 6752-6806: 0.1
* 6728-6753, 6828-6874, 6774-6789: -0.4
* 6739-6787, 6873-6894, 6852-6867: -1.2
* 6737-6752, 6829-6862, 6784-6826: -0.9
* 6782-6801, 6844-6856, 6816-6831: 0.4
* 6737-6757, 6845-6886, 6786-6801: -0.2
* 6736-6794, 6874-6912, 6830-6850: 0.3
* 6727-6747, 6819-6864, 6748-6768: 0.5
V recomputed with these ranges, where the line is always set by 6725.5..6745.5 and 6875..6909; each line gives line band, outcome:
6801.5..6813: -0.4 Angstrom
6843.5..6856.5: -0.5 Angstrom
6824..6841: 0.3 Angstrom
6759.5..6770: 0.4 Angstrom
